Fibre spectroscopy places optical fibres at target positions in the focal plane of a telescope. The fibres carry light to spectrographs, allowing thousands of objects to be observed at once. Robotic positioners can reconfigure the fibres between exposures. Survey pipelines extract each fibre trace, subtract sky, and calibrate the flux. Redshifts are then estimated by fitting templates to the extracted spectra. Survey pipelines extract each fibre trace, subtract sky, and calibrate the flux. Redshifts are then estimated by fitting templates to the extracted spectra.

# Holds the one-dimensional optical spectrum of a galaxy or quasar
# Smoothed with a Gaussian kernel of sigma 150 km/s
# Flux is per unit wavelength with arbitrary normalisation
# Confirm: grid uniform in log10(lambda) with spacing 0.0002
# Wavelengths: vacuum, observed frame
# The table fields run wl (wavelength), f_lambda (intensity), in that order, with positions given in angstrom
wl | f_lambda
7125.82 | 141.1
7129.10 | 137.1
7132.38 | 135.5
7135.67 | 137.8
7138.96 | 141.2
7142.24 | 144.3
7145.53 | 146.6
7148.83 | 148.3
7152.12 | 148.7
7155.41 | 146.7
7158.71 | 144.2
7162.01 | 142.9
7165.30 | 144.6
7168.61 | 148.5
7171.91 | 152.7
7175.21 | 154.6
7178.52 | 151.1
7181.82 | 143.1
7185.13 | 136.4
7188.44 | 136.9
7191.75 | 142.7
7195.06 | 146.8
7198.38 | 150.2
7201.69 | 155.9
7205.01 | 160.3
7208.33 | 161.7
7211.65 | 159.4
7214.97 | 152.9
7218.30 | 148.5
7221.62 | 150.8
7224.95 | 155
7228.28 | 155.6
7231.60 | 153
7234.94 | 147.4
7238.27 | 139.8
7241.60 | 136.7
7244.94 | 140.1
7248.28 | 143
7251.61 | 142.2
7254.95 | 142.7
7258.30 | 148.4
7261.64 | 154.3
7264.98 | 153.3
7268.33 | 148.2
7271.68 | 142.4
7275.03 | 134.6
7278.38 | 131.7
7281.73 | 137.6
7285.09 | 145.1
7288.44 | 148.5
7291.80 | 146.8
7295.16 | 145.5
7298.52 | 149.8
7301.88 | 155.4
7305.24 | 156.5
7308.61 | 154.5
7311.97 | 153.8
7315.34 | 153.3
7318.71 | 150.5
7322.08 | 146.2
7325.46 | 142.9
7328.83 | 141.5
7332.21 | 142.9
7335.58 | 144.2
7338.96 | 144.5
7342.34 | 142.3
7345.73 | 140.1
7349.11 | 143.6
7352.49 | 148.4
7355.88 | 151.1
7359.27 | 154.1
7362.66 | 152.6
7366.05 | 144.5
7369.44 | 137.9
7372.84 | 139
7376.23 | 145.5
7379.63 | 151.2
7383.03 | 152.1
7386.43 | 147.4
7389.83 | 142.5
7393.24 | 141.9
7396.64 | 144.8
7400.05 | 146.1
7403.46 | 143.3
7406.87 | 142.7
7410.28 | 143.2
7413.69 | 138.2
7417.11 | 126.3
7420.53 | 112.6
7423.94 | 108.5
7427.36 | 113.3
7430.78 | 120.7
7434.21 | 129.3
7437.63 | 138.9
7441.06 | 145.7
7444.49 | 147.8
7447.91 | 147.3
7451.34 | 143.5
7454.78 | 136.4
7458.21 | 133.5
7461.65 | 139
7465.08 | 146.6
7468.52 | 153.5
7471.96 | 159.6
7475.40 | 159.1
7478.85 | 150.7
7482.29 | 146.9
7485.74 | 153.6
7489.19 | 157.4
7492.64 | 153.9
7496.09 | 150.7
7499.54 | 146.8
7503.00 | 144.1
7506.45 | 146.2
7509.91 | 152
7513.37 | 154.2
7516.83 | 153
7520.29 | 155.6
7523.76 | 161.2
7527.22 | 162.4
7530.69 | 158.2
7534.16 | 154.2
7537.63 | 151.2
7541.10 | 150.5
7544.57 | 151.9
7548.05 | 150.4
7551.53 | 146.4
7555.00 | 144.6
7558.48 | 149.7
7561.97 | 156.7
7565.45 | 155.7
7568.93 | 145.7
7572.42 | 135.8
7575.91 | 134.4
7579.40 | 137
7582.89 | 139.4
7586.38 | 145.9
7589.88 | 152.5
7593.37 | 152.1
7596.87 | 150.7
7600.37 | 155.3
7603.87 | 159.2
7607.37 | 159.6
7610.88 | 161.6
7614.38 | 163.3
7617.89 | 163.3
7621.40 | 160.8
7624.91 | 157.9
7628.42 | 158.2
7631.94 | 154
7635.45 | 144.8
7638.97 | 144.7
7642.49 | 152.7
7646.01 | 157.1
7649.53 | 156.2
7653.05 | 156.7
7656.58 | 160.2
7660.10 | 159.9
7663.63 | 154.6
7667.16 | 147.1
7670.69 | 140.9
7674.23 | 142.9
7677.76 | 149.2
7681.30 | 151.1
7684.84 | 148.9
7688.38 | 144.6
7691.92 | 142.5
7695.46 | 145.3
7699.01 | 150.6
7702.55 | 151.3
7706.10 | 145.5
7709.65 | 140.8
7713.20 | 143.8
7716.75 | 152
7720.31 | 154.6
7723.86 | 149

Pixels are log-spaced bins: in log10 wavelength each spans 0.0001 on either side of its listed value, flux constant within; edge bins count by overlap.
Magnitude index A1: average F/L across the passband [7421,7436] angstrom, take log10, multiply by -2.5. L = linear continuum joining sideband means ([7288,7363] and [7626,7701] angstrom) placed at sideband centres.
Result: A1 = 0.26 mag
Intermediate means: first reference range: 148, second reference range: 151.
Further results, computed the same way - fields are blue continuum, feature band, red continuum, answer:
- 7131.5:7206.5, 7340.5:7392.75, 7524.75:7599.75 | 0.01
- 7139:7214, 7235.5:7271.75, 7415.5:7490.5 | 0.01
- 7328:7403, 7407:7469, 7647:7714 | 0.09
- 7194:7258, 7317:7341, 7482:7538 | 0.05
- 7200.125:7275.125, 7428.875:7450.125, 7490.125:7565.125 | 0.10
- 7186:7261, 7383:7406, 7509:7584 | 0.03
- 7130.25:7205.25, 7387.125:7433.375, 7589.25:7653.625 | 0.14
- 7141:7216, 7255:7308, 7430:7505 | 0.01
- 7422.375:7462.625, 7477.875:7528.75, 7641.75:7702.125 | -0.11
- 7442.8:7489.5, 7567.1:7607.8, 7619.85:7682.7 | 0.03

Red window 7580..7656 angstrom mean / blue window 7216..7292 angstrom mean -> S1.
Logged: 1.06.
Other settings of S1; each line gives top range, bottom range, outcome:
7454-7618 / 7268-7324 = 1.03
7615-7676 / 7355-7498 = 1.08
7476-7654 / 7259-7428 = 1.06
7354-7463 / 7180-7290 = 0.95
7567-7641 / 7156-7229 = 1.01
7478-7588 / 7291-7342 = 1.01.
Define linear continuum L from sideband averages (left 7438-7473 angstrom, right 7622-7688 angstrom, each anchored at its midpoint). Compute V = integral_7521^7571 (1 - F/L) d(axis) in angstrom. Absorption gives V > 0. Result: -1.57 angstrom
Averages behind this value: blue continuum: 145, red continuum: 152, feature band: 153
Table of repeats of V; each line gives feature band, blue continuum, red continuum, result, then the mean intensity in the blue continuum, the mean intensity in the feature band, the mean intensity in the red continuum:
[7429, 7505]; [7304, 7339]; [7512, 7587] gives 1.82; 148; 146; 150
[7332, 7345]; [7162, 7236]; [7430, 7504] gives 0.42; 150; 143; 146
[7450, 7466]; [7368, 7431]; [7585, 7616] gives 0.35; 137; 139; 156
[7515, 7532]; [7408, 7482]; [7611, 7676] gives -1.59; 138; 158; 154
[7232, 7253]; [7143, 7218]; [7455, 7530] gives 0.99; 149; 142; 151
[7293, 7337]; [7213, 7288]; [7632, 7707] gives -0.79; 146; 149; 150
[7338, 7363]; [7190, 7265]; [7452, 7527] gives 0.50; 149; 147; 150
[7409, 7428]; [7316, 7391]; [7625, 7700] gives 2.98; 146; 124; 151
